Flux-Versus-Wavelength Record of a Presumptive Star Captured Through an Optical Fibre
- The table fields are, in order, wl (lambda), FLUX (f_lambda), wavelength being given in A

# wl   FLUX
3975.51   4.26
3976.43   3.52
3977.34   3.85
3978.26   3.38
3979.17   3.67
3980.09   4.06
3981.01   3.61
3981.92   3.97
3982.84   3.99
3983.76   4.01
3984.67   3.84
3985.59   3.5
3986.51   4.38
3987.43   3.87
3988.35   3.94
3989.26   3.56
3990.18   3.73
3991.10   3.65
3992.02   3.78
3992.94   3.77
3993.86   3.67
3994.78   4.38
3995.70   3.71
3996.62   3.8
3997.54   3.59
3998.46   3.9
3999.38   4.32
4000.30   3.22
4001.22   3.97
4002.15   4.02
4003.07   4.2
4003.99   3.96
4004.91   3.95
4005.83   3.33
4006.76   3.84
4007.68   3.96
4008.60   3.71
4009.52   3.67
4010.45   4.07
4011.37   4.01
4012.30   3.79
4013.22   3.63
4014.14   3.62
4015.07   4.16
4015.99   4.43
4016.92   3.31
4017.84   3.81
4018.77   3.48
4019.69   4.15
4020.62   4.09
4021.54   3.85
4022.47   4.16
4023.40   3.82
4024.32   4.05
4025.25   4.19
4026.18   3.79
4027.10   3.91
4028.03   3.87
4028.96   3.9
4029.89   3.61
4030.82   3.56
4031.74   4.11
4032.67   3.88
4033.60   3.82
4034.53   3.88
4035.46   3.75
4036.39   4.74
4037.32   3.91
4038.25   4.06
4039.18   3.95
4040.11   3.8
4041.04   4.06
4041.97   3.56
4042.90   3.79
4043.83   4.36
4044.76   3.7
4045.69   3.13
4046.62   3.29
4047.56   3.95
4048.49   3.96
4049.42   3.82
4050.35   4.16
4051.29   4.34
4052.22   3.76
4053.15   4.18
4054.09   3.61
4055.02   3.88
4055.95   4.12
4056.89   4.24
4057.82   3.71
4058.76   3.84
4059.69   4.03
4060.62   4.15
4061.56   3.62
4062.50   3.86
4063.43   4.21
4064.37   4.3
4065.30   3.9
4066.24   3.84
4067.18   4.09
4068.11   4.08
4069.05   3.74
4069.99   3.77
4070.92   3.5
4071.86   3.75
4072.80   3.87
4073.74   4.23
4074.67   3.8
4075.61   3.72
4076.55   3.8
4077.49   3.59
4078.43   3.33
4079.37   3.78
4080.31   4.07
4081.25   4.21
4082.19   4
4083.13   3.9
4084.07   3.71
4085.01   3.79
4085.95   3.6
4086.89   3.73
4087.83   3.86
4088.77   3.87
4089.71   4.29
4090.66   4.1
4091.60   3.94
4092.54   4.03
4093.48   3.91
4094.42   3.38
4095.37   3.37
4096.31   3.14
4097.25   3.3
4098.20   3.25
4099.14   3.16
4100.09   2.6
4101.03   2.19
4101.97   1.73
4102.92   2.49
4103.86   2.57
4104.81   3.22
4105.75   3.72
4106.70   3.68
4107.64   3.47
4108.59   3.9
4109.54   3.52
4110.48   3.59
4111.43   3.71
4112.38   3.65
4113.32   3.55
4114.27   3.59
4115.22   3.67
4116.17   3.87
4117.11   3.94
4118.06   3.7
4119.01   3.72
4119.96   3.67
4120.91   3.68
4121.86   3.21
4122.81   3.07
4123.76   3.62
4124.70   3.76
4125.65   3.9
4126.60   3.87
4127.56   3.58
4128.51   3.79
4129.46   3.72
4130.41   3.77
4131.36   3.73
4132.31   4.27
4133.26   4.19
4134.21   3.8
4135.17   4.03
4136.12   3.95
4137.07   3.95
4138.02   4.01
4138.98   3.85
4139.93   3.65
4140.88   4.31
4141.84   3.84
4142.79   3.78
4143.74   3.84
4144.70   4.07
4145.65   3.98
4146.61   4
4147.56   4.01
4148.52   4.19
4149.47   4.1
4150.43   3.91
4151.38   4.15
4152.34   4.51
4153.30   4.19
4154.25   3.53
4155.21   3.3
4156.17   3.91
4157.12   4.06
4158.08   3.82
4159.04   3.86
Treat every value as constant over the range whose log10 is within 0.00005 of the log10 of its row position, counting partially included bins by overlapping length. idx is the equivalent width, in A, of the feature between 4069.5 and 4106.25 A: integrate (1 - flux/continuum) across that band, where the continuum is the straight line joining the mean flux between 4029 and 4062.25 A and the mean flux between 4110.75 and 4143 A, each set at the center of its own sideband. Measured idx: 2.8 A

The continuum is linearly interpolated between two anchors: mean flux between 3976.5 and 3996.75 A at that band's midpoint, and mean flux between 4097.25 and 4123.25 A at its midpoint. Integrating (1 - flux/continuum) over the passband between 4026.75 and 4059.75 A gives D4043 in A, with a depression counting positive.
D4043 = -2.72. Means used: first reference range 3.82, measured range 3.89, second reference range 3.34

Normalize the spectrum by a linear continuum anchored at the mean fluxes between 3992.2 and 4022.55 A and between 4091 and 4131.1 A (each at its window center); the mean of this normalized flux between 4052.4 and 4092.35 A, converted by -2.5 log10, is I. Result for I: -0.08 mag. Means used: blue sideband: 3.86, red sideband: 3.46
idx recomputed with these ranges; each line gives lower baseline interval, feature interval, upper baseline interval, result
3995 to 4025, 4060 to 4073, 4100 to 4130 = -0.9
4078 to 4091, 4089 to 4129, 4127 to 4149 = 4.3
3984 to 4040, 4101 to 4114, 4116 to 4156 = 2.0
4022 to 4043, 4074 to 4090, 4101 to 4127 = -0.8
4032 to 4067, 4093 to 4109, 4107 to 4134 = 2.7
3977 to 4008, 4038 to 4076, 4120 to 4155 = -0.4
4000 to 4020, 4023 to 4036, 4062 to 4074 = 0.0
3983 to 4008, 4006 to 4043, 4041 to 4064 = -0.2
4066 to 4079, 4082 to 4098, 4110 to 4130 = 0.0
